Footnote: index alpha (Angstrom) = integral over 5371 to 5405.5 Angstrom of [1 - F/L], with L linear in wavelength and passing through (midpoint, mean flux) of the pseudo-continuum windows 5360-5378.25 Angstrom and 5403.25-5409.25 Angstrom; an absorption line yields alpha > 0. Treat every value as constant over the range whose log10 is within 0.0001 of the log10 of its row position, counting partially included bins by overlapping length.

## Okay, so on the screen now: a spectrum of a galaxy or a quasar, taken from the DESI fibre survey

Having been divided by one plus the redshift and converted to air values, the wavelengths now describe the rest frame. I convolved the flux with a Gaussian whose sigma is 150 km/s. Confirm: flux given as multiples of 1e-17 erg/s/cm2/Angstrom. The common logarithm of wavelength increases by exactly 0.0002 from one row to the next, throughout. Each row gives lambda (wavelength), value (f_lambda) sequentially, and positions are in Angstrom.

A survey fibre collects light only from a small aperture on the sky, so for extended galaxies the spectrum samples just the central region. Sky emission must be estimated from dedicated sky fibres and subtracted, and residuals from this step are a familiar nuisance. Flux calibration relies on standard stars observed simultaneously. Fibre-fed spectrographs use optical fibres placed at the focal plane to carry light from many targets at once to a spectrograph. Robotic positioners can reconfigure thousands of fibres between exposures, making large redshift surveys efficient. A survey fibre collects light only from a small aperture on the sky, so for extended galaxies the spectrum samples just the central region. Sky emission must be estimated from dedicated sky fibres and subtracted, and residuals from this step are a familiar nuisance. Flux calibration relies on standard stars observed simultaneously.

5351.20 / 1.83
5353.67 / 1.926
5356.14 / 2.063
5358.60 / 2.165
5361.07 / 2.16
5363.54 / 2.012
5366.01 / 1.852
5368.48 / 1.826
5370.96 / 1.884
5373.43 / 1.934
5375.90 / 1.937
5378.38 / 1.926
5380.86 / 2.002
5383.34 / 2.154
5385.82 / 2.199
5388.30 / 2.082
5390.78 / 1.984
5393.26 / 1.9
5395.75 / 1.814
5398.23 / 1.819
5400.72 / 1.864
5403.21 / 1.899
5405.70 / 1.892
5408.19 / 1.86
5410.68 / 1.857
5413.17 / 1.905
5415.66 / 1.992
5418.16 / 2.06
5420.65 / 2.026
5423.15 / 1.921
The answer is -0.86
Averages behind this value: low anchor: 1.94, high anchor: 1.88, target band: 1.96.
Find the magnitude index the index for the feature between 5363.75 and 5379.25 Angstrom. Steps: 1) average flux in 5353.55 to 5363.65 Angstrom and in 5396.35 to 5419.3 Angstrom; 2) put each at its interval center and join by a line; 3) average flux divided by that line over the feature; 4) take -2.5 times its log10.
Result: 0.08 mag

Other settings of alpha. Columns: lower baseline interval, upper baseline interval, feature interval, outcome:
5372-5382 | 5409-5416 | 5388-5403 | 0.22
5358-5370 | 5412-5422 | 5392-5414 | 1.40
